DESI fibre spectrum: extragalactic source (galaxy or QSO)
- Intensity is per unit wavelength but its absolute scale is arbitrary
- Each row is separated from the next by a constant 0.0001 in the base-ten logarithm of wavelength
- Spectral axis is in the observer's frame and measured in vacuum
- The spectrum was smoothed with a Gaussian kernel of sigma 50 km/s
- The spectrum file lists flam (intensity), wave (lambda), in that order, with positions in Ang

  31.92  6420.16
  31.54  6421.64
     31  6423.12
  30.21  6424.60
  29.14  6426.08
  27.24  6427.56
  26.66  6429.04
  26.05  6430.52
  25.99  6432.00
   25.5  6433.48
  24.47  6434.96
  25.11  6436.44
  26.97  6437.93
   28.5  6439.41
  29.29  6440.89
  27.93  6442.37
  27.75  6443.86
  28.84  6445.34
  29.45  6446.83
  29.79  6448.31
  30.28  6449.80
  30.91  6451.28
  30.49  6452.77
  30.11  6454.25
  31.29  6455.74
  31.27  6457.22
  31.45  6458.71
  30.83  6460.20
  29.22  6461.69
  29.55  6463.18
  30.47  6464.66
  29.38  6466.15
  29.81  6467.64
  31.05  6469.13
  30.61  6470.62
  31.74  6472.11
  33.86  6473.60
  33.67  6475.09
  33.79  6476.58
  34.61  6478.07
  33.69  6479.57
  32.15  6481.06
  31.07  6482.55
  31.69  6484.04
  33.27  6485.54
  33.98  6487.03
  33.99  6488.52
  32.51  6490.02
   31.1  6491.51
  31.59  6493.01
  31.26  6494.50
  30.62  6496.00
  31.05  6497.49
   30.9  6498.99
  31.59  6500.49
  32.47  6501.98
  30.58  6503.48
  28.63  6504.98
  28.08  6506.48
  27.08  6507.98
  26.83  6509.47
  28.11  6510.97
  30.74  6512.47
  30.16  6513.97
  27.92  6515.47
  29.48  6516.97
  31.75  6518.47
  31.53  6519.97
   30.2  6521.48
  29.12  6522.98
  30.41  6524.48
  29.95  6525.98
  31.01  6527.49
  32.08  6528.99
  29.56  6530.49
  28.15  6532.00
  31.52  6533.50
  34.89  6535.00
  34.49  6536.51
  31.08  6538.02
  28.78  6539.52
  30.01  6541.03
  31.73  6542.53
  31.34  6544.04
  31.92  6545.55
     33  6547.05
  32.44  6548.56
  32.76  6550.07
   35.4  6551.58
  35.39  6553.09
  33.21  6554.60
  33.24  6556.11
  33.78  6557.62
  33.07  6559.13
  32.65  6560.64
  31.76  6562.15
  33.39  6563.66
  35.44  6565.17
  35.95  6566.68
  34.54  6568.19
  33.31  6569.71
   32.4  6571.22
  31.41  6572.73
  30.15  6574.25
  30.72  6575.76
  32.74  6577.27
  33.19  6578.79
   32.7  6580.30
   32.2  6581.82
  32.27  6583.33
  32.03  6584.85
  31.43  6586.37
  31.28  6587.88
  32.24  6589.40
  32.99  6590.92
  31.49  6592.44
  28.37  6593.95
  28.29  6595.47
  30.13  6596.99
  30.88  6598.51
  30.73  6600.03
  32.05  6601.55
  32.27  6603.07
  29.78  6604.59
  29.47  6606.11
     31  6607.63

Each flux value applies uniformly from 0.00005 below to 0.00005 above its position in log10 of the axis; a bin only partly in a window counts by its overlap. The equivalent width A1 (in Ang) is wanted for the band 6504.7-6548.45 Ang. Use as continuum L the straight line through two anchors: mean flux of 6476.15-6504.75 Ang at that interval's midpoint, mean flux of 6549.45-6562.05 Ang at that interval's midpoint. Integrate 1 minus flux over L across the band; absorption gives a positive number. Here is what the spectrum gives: 3.4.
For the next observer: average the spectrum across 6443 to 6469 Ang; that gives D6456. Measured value 30.1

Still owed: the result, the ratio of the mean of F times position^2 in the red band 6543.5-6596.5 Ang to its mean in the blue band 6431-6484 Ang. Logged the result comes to 1.12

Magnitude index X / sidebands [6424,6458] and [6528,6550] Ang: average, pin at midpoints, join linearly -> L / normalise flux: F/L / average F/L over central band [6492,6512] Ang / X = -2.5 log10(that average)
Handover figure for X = 0.01 mag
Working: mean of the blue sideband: 28.4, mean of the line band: 29.9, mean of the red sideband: 31.5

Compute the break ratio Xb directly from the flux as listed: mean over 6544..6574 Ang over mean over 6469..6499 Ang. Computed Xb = 1.03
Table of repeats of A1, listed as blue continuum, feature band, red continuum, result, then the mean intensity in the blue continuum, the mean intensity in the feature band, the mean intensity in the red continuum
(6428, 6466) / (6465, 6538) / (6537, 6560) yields -0.9 Ang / 28.7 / 31.1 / 32.5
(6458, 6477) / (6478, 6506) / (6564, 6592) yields -0.3 Ang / 31.1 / 31.8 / 32.6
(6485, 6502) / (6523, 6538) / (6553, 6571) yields 0.8 Ang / 32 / 31.2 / 33.7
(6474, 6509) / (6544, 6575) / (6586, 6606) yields -2.0 Ang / 31.7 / 33.2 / 30.9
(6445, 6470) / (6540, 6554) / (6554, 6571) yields 0.2 Ang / 30.3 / 32.6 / 33.6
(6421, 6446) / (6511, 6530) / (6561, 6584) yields 0.4 Ang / 27.8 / 30.3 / 32.8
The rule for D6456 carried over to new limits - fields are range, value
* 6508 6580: 31.7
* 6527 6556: 32.1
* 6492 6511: 30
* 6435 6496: 30.8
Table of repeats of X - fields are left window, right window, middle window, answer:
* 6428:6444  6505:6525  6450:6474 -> -0.117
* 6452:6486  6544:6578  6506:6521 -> 0.108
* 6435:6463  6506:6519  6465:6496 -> -0.109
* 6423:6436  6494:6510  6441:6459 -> -0.074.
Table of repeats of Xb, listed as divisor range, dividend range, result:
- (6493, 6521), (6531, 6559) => 1.08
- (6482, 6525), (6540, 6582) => 1.07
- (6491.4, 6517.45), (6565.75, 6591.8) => 1.09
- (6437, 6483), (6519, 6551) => 1.02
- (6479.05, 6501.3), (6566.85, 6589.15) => 1.01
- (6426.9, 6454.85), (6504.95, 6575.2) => 1.13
